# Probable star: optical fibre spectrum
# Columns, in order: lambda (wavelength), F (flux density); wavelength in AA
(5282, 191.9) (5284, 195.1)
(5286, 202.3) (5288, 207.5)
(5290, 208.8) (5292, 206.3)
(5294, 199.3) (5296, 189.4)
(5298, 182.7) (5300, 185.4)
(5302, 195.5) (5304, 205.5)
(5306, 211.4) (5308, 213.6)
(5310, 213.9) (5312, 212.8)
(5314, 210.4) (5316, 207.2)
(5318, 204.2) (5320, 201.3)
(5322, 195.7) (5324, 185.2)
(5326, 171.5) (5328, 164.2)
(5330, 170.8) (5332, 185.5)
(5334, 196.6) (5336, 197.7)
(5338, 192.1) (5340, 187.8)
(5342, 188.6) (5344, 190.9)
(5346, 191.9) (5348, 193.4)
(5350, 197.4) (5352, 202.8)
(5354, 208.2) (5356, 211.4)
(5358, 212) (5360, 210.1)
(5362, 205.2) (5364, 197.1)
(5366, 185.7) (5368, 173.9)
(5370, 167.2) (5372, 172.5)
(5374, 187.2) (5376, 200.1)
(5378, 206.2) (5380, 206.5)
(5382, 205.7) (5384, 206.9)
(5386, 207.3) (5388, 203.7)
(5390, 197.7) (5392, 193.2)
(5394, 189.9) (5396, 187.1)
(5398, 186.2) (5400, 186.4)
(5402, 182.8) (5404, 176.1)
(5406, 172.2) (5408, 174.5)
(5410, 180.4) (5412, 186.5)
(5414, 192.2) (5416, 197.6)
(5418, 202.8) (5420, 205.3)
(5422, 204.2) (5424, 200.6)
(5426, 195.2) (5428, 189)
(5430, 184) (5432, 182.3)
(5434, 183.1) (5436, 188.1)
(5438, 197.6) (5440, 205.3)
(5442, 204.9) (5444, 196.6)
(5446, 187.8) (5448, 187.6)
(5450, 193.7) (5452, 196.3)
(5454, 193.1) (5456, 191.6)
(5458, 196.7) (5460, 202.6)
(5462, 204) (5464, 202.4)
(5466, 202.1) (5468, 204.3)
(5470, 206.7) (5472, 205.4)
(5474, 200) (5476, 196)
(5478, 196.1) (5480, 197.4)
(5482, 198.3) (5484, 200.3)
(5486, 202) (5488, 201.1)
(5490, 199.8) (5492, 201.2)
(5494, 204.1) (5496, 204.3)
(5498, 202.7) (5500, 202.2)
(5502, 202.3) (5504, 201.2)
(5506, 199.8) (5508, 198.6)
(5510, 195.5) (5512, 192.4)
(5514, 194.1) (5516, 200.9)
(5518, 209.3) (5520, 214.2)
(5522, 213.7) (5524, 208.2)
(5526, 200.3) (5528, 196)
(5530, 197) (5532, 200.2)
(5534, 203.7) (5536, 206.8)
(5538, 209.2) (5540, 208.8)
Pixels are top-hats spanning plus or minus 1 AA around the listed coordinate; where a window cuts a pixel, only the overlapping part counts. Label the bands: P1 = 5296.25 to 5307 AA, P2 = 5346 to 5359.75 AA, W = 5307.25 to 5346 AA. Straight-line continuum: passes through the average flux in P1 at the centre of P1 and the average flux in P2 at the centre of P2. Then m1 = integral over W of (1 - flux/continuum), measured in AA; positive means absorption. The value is 1.1 AA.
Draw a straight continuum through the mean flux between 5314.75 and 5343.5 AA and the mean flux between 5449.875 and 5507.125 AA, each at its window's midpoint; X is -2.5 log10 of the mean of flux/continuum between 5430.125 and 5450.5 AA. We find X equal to 0.03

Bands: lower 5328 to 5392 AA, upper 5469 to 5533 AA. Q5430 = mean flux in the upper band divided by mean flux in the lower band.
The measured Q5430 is 1.0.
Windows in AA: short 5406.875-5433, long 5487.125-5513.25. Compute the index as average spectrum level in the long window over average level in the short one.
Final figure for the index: 1.04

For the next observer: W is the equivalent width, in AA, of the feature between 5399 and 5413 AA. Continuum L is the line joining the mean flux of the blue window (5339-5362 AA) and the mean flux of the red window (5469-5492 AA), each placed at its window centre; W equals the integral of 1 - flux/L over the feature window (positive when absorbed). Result 1.4 AA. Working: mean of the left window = 200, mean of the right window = 200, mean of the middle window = 180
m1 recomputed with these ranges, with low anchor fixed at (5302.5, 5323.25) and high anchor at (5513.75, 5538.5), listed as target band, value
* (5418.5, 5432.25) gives 0.69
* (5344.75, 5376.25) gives 1.81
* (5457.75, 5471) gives 0.13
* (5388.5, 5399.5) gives 0.79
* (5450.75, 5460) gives 0.45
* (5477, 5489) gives 0.33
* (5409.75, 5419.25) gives 0.58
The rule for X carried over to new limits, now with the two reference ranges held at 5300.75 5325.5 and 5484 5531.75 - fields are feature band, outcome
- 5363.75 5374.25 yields 0.14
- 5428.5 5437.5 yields 0.10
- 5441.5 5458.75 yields 0.05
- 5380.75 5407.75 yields 0.06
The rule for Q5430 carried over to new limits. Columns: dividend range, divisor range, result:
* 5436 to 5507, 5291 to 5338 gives 1.02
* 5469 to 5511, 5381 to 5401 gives 1.02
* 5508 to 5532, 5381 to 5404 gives 1.04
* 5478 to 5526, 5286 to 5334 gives 1.02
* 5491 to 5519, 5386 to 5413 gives 1.07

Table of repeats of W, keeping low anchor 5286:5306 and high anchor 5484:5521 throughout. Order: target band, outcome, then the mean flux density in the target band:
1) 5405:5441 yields 1.65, 191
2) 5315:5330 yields 0.79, 189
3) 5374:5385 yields -0.20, 203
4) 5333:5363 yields 0.05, 199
